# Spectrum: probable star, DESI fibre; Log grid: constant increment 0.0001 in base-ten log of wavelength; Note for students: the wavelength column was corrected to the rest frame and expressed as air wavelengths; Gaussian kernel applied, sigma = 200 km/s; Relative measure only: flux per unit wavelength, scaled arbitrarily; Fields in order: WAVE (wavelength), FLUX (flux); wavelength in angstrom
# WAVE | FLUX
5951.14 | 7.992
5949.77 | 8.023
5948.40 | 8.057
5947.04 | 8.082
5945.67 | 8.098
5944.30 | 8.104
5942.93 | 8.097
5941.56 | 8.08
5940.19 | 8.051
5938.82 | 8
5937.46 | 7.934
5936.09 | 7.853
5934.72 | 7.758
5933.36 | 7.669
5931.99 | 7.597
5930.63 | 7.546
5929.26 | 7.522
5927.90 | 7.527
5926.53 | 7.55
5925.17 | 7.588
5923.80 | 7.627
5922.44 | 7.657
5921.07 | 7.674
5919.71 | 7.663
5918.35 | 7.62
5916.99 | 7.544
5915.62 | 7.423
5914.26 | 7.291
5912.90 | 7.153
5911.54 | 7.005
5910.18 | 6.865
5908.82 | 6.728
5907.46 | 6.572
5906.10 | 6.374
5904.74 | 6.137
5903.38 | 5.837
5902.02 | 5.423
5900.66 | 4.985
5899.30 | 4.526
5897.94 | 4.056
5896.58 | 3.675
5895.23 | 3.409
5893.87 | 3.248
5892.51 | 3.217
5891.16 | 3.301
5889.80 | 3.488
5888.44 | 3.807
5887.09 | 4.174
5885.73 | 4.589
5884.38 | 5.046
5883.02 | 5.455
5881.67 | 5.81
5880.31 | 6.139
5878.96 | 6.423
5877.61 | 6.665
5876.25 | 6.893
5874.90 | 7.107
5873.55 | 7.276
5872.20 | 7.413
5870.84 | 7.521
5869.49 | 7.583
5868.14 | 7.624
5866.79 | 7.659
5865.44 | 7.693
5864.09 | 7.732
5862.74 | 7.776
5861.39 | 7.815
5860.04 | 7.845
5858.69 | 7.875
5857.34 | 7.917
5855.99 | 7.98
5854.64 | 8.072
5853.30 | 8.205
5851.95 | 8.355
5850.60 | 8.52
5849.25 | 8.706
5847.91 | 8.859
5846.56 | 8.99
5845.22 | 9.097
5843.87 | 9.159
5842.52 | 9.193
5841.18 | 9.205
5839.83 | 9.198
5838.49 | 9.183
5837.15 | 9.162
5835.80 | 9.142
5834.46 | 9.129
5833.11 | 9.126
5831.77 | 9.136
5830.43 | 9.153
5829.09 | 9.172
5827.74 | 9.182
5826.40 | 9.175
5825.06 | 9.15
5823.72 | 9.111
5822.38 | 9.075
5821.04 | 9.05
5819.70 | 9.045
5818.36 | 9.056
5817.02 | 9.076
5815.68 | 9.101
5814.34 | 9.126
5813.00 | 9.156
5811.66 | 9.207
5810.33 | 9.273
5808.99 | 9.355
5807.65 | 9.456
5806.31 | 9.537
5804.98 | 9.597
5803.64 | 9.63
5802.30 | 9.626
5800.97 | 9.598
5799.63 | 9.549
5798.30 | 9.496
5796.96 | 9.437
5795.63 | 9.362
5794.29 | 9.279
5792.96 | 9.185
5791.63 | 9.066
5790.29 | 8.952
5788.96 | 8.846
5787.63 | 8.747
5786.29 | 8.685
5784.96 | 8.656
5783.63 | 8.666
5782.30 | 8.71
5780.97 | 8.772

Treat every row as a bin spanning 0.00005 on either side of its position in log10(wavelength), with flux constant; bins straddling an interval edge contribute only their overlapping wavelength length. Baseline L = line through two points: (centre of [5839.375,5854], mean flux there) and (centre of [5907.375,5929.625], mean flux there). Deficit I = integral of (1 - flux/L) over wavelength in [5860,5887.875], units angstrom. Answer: 5.3 angstrom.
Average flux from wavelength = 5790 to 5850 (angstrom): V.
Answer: 9.21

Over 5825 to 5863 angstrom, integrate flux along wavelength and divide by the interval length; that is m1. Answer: 8.74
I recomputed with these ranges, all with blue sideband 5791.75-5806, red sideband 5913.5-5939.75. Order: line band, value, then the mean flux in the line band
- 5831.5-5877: 2.1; 8.29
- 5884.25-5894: 5.2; 3.83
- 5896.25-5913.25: 4.5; 5.81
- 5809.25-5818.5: 0.1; 9.16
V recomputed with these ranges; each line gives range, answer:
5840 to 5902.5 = 6.66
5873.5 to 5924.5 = 5.82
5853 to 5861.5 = 7.96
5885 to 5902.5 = 3.98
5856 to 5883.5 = 7.24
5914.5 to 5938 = 7.62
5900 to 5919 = 6.64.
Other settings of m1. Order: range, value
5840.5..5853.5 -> 8.85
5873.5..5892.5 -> 5.3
